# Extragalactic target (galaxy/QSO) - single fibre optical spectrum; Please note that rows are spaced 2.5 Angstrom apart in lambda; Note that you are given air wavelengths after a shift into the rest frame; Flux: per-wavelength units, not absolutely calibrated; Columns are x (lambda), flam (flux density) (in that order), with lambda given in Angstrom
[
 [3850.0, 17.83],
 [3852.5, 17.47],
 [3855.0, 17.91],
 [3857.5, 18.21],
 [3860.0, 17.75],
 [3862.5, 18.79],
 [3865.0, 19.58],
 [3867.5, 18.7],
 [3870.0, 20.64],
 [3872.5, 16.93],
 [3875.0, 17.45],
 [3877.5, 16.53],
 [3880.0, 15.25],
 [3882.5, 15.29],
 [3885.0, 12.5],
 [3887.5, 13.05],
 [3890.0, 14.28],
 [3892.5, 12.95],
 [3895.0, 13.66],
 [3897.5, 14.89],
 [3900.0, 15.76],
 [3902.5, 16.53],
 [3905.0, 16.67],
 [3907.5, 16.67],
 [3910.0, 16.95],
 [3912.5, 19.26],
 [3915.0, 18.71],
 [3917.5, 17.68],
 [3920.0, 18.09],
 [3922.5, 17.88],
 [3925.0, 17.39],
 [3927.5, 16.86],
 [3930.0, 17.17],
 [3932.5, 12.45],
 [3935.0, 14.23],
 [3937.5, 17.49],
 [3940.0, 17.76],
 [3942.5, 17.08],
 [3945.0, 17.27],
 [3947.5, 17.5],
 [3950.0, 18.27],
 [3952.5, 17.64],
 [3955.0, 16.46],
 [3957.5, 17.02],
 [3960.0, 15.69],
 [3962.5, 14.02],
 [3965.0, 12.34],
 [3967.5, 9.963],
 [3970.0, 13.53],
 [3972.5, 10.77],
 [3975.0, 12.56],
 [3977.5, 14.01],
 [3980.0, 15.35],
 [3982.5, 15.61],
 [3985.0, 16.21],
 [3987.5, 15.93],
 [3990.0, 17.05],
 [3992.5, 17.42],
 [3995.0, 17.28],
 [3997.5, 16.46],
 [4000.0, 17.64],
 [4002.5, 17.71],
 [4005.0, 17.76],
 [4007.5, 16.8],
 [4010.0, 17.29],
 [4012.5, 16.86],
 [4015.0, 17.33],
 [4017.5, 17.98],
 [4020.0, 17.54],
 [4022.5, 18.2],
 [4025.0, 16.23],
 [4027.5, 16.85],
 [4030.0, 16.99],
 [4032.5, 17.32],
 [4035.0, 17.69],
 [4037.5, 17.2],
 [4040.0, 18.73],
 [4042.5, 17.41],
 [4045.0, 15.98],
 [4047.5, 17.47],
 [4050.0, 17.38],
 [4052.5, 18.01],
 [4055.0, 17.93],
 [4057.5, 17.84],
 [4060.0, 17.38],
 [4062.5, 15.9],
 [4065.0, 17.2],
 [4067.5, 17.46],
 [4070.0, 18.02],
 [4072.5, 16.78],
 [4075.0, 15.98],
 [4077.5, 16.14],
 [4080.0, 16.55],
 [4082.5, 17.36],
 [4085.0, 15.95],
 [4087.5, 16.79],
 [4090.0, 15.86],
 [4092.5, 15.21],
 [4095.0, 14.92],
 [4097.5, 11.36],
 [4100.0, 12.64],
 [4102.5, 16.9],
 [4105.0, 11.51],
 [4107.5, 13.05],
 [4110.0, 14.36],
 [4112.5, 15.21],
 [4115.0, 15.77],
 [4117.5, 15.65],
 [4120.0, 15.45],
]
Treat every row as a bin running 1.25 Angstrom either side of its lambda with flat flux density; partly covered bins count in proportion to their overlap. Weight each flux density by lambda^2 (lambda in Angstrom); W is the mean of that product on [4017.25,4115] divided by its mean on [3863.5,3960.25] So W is 1.1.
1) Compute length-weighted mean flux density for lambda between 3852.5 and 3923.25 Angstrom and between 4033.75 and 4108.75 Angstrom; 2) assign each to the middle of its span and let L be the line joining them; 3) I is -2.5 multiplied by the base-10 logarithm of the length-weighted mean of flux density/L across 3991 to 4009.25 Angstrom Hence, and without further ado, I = -0.05 mag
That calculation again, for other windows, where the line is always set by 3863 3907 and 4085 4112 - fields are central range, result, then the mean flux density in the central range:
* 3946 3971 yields 0.01 mag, 15.3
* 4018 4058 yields -0.18 mag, 17.4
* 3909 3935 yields -0.09 mag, 17.1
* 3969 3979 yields 0.20 mag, 12.8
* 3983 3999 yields -0.10 mag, 16.7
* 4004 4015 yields -0.14 mag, 17.2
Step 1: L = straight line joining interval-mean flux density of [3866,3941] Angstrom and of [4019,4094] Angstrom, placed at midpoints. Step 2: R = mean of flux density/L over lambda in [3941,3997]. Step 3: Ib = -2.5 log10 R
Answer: 0.08 mag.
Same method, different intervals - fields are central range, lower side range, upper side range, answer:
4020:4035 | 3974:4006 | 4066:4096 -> -0.06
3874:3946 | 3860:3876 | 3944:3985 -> 0.05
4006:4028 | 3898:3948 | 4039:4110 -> -0.05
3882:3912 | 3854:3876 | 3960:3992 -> 0.14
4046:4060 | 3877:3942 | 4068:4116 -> -0.14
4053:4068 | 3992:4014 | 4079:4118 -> -0.10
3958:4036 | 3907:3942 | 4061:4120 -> 0.03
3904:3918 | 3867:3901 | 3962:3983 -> -0.20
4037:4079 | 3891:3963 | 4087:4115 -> -0.16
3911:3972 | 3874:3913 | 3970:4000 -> -0.06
